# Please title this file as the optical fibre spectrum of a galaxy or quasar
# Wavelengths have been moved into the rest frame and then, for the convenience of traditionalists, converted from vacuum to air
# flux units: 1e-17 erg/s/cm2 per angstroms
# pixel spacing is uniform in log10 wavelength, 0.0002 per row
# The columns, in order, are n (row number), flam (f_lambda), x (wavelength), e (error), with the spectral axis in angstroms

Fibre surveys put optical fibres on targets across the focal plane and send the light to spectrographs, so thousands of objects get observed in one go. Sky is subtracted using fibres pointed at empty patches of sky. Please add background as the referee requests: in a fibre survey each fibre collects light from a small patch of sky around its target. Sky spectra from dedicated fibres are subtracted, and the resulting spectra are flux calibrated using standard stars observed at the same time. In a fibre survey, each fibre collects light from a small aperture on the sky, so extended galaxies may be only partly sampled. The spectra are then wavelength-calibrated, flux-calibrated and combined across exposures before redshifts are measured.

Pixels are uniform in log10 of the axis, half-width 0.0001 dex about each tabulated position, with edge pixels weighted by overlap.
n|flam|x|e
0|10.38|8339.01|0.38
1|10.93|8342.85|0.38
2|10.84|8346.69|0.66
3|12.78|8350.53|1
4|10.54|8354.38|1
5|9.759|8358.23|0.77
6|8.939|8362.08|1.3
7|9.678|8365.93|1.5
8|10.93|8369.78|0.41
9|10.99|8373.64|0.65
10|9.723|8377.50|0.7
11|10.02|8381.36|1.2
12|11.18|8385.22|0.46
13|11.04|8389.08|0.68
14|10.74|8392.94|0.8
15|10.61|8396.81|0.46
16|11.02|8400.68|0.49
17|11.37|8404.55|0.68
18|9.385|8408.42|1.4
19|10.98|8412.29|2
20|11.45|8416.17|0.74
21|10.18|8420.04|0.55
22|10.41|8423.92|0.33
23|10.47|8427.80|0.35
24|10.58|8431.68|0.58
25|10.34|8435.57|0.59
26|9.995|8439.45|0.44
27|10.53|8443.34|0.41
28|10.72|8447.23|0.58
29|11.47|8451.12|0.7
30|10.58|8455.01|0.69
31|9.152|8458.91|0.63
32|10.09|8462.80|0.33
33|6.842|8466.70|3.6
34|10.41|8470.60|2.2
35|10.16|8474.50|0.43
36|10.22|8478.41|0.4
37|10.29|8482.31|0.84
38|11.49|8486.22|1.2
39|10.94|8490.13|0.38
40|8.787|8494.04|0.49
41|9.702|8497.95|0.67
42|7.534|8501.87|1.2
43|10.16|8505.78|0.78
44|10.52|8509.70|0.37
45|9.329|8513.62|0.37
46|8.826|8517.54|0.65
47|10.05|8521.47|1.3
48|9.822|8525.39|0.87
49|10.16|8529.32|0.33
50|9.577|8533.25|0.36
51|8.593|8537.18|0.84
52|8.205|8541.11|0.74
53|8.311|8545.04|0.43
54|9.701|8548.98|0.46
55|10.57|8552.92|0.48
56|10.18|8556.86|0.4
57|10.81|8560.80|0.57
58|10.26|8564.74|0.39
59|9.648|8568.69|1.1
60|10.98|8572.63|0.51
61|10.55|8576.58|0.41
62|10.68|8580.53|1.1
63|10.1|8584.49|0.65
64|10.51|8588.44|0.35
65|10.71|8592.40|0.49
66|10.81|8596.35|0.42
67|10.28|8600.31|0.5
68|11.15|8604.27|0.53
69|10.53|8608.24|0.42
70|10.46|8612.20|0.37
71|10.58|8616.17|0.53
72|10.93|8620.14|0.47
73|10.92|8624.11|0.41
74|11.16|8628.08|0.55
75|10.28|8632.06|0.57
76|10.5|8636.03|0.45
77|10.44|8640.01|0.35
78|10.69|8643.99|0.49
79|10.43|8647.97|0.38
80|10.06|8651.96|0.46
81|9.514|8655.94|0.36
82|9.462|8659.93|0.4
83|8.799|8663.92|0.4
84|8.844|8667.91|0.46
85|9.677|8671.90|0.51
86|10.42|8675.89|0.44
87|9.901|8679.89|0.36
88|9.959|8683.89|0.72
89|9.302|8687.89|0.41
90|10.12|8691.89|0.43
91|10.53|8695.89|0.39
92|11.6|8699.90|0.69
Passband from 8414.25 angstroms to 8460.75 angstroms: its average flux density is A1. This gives 10.5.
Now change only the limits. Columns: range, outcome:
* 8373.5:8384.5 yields 10.2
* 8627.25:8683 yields 9.99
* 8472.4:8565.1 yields 9.75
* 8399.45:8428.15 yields 10.7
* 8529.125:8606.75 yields 10.1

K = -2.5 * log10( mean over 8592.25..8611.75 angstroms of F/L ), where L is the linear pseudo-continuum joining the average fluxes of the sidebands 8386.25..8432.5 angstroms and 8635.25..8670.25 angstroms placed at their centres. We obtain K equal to -0.07 mag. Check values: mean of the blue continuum 10.7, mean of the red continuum 9.83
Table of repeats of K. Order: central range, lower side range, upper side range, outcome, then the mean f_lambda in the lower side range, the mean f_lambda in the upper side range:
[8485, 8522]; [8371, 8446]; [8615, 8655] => 0.10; 10.6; 10.6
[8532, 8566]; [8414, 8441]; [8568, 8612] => 0.11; 10.5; 10.6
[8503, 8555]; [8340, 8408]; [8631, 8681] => 0.08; 10.6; 9.92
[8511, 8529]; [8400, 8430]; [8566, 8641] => 0.11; 10.6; 10.6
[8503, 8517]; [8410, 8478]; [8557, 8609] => 0.07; 10.2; 10.5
